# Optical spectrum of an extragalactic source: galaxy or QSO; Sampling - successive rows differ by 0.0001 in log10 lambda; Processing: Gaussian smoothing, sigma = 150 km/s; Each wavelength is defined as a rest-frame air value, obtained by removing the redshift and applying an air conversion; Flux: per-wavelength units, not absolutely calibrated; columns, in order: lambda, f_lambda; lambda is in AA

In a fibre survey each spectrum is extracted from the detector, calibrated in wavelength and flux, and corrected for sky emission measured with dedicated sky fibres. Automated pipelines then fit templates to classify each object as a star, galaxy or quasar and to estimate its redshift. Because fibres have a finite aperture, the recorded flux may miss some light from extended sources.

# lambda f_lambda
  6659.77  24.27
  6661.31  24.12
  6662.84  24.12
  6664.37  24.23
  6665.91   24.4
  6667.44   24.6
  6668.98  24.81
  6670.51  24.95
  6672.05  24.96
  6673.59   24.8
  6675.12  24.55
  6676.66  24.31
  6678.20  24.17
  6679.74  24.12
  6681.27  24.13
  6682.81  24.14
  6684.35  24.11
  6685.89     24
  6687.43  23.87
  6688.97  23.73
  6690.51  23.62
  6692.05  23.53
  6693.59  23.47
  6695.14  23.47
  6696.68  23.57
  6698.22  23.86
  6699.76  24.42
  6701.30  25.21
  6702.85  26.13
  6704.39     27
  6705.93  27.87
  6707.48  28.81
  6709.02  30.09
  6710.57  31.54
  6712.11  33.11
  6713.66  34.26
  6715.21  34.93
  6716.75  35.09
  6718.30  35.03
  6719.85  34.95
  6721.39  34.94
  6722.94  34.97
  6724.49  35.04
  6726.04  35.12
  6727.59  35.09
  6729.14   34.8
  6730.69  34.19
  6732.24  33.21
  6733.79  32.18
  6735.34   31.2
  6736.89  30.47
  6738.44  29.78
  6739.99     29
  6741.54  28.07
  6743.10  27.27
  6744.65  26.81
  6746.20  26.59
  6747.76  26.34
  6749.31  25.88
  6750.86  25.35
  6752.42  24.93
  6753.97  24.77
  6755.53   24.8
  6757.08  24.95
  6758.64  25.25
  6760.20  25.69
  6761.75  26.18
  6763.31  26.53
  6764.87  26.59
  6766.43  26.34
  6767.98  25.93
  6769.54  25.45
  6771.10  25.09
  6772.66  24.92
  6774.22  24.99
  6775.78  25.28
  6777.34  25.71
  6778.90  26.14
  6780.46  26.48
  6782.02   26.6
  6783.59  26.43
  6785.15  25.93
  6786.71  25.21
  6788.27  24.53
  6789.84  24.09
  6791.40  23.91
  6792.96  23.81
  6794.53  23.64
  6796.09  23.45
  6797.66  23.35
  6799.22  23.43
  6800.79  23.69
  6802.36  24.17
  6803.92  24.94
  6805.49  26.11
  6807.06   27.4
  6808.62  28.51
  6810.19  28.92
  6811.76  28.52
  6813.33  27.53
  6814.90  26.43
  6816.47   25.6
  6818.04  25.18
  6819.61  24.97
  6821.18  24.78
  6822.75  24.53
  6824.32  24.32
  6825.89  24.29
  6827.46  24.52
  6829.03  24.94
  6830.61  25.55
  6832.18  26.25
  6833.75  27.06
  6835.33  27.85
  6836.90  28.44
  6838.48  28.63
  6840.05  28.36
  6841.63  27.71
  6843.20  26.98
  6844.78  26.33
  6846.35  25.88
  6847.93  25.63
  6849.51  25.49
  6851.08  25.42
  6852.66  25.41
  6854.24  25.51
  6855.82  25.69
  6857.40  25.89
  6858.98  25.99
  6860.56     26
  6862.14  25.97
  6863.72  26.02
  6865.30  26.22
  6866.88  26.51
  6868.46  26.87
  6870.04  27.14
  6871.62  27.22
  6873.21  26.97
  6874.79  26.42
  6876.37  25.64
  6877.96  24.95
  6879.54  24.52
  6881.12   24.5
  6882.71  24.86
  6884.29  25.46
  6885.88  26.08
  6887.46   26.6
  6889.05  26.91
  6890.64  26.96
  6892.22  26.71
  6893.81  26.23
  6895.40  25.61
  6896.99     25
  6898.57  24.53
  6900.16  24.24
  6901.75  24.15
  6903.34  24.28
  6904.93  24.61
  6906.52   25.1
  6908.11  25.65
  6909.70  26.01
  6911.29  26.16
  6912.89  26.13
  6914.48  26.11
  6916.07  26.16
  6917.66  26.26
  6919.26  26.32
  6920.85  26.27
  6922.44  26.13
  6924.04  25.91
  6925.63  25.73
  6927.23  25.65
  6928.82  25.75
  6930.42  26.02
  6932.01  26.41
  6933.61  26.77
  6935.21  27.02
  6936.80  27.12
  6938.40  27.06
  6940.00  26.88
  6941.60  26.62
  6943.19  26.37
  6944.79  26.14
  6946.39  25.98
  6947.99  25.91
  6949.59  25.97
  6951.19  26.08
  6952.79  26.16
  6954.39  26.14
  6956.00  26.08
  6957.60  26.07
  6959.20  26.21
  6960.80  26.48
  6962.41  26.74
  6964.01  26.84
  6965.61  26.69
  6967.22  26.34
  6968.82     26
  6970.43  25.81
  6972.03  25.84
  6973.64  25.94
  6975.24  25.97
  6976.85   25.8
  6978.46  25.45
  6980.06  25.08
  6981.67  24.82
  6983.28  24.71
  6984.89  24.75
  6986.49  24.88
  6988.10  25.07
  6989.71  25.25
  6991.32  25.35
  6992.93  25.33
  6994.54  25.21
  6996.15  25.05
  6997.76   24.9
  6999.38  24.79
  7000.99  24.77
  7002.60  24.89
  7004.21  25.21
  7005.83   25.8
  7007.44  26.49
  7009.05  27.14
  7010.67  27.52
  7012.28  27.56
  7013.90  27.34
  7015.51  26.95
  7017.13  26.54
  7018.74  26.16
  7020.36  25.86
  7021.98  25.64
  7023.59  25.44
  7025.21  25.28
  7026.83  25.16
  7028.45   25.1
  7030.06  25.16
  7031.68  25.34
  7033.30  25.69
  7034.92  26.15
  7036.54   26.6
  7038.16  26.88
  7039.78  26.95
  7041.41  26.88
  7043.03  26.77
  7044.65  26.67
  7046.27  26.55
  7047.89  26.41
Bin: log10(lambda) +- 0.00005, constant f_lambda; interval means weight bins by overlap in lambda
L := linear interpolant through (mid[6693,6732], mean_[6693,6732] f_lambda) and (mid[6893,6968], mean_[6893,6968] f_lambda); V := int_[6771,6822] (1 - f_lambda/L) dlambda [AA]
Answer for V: 6.1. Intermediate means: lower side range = 30.7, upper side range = 26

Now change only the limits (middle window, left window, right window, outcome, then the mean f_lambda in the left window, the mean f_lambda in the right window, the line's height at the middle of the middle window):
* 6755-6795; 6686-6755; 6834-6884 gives 3.7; 29.1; 26.3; 28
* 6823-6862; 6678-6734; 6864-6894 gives 0.9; 29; 26.1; 26.7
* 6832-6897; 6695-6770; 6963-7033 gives 2.7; 29.1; 25.7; 27.4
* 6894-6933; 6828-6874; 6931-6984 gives 1.0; 26.5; 26.2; 26.3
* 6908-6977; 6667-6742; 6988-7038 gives 0.4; 28.5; 25.8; 26.4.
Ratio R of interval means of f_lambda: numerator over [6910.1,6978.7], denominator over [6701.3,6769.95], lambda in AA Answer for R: 0.89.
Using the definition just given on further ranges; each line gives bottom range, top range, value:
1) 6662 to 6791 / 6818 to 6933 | 0.95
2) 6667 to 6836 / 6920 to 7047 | 0.97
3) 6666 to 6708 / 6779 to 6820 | 1.03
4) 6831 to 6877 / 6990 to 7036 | 0.97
